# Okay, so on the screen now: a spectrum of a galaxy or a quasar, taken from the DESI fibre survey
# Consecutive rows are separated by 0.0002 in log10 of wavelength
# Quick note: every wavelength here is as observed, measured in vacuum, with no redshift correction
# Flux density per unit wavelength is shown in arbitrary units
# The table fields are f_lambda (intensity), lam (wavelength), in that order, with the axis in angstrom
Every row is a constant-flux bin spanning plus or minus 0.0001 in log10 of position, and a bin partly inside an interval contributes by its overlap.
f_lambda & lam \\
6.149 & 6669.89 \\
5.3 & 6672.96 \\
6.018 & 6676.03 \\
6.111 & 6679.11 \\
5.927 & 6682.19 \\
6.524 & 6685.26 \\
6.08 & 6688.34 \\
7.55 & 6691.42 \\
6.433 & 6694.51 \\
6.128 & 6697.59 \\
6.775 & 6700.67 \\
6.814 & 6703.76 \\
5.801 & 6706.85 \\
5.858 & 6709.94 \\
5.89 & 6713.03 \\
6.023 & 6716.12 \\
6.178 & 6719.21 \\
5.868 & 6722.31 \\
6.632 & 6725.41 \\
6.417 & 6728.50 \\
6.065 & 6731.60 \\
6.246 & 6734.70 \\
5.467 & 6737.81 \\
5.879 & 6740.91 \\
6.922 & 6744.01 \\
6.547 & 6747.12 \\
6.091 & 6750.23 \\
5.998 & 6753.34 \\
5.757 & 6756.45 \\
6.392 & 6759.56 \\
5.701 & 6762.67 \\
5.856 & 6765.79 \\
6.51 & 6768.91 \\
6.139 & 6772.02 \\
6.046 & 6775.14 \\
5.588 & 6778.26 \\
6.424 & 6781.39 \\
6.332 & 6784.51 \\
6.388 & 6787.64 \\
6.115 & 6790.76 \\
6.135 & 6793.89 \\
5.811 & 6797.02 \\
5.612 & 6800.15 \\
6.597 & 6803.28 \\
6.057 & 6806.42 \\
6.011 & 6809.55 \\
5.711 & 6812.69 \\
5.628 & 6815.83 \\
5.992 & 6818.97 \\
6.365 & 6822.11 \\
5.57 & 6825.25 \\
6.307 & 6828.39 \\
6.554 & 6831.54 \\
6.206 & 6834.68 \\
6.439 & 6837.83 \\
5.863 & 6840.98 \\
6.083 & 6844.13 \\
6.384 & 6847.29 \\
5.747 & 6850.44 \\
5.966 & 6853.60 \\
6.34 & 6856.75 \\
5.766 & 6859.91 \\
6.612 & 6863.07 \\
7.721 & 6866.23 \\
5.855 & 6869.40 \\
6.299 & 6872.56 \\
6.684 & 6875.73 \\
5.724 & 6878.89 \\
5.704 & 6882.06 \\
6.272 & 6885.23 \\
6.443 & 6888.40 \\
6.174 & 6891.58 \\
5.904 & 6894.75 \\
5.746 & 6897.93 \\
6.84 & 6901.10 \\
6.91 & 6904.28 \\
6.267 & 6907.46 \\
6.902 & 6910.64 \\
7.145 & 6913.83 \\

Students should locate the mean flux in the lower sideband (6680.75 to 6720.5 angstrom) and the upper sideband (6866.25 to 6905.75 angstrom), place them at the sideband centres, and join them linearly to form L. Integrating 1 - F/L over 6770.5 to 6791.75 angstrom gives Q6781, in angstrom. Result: 0.5 angstrom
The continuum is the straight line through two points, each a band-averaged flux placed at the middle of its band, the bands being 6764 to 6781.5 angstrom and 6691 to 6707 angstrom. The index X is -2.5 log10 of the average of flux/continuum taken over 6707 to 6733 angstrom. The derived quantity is 0.06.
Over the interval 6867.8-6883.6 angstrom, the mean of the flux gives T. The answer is 6.05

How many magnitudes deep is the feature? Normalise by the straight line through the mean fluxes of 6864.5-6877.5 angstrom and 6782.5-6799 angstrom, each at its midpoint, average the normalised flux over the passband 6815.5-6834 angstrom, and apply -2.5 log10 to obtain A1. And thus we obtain 0.04 mag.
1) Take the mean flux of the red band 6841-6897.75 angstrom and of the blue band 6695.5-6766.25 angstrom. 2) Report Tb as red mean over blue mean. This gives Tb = 1.0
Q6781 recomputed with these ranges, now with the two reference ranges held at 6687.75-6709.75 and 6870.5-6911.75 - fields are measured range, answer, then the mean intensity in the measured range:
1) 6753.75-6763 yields 0.6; 5.99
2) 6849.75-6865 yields 0.4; 6.14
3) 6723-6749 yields 0.8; 6.26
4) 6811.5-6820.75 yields 0.8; 5.79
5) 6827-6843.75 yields 0.2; 6.26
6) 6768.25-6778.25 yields 0.5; 6.11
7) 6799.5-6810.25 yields 0.4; 6.11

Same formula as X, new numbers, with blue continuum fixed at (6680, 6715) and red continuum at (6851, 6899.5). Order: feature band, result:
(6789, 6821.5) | 0.049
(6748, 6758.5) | 0.051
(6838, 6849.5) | 0.017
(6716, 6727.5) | 0.019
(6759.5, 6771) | 0.036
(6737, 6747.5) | 0.014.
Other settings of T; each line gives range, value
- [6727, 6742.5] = 6.02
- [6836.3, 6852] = 6.1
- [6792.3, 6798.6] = 5.97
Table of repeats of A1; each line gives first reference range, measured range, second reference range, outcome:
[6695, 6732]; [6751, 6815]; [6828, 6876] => 0.04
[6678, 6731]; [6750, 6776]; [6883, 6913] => 0.05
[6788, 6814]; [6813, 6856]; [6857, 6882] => 0.02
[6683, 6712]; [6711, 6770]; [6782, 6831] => 0.03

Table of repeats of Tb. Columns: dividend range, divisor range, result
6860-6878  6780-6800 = 1.06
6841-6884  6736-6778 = 1.02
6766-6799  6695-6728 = 0.99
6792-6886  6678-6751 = 0.98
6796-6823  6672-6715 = 0.96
